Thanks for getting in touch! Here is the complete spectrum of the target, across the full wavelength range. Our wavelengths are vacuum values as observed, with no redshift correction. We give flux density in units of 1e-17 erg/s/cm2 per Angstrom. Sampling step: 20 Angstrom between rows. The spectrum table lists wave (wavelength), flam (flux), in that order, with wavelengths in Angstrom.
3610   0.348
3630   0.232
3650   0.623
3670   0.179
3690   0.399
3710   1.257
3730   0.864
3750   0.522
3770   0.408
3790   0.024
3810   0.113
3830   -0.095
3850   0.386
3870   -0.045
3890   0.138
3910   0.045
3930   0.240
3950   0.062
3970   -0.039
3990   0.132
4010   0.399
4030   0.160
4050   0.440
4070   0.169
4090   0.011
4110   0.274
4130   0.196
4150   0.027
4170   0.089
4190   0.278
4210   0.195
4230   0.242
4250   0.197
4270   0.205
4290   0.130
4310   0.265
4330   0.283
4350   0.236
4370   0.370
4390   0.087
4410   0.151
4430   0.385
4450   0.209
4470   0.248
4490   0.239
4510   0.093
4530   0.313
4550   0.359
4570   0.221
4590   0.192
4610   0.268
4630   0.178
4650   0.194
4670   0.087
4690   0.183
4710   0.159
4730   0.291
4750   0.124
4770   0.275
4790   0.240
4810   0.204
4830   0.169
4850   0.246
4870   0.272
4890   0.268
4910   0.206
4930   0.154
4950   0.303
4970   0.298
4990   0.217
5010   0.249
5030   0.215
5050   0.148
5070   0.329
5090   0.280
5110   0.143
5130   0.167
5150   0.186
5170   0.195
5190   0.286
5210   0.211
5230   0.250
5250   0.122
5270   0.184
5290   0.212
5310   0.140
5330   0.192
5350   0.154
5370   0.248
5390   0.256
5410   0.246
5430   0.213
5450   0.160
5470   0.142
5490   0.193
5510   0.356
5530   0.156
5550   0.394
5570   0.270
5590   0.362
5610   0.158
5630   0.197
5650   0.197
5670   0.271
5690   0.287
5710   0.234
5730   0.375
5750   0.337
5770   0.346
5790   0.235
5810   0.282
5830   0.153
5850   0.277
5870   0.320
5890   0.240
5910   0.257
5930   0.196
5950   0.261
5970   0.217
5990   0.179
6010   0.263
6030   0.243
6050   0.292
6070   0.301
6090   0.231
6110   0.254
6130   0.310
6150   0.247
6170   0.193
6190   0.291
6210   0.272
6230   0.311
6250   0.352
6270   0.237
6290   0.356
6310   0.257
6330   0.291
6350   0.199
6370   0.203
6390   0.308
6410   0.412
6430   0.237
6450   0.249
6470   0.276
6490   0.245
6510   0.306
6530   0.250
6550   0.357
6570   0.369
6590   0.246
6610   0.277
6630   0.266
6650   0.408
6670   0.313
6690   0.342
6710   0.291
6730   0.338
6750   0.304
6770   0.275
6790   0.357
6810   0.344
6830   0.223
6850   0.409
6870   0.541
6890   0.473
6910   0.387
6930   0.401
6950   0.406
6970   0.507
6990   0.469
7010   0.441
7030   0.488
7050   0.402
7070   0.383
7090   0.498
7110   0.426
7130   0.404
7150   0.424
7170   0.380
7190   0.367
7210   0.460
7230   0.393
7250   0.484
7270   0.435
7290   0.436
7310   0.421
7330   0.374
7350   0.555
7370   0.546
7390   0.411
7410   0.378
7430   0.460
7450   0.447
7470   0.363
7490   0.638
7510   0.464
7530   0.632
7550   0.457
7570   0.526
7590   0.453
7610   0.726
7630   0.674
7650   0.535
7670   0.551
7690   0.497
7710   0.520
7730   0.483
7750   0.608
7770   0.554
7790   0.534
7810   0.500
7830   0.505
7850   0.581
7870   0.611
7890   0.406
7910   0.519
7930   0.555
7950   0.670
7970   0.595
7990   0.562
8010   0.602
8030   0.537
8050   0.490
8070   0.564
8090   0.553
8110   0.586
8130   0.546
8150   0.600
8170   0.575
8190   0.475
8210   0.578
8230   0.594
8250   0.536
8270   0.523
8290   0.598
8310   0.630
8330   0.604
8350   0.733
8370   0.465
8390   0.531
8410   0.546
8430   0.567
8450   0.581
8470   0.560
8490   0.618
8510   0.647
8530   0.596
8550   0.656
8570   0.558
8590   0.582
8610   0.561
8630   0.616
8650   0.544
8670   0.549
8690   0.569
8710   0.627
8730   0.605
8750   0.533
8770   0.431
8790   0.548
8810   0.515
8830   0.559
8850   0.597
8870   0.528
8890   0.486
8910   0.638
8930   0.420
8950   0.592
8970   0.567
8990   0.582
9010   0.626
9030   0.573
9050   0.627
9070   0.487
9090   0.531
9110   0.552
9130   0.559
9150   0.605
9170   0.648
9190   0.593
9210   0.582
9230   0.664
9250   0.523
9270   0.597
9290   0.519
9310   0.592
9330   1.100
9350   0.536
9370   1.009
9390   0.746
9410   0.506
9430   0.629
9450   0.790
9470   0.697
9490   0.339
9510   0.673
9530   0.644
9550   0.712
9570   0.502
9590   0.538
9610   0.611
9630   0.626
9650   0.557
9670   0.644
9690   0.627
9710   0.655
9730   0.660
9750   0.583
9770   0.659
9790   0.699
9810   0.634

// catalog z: 0.72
